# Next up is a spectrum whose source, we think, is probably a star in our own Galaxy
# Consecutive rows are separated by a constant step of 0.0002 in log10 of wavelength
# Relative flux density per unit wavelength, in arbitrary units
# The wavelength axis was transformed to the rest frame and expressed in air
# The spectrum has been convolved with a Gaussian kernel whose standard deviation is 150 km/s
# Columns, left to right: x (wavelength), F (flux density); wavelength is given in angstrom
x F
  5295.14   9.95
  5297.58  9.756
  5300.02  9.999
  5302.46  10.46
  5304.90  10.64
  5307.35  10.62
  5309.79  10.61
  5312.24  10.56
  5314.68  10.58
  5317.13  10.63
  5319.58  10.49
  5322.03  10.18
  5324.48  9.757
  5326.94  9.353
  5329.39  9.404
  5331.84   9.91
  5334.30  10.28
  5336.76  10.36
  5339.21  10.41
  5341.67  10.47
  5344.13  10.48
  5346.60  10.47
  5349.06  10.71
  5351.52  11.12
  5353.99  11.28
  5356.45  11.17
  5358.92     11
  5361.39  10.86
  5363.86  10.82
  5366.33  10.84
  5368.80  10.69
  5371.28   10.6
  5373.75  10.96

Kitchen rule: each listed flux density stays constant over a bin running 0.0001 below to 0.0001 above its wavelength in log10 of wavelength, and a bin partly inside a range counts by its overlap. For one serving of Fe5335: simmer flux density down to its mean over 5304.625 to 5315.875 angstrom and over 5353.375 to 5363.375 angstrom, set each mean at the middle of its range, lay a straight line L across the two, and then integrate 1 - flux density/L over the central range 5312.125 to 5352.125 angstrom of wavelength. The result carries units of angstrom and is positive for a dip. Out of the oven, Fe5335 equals 1.9 angstrom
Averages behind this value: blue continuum 10.6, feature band 10.3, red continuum 11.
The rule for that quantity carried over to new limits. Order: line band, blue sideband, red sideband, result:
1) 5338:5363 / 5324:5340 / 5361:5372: -1.0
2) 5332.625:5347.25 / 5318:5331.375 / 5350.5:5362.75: 0.1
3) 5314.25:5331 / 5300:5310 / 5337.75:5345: 0.7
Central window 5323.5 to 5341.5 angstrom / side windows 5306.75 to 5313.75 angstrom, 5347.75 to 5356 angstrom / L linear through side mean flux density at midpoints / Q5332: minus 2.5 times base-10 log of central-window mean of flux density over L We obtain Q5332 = 0.09 mag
